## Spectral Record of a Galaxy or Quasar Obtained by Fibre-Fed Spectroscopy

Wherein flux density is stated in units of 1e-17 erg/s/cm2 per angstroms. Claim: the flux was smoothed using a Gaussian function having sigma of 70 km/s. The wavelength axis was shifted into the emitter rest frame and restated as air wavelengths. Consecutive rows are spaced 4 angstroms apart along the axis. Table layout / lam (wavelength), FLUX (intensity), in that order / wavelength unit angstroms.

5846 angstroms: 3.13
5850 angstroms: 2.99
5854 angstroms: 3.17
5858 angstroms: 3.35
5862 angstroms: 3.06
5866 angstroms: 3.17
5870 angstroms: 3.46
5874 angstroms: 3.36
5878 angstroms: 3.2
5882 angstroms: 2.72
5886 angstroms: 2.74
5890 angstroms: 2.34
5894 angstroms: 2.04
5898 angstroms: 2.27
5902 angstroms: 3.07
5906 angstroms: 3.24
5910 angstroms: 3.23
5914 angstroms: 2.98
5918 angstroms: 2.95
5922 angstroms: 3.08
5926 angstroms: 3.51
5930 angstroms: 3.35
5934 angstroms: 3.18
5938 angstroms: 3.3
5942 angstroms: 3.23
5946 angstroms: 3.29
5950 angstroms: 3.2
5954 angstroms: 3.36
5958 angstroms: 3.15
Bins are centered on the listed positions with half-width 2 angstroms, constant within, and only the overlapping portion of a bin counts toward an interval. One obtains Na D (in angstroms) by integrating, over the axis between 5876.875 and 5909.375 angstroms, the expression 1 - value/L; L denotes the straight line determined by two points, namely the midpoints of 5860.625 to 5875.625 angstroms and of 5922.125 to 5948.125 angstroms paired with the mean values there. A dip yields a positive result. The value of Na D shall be 5.6 angstroms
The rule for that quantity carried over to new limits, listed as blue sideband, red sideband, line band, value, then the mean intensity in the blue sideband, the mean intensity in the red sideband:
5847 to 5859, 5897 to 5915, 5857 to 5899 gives 2.67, 3.15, 3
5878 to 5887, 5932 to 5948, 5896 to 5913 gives 0.24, 2.83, 3.25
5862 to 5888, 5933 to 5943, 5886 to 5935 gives 4.03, 3.1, 3.24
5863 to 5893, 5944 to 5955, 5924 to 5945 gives -0.66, 2.97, 3.28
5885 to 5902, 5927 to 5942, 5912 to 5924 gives -0.29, 2.41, 3.29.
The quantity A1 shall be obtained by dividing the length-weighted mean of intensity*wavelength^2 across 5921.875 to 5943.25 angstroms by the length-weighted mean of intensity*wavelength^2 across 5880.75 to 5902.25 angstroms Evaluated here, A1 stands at 1.35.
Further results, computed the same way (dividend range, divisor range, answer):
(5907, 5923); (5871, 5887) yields 1.02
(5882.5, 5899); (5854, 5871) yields 0.74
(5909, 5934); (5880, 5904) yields 1.27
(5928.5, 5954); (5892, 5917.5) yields 1.17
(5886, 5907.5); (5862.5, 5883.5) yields 0.82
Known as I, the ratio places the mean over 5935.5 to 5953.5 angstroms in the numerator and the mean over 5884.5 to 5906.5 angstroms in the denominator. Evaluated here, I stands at 1.3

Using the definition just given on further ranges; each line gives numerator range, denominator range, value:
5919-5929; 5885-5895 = 1.38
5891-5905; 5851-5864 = 0.79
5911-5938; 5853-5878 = 0.98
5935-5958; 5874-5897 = 1.23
